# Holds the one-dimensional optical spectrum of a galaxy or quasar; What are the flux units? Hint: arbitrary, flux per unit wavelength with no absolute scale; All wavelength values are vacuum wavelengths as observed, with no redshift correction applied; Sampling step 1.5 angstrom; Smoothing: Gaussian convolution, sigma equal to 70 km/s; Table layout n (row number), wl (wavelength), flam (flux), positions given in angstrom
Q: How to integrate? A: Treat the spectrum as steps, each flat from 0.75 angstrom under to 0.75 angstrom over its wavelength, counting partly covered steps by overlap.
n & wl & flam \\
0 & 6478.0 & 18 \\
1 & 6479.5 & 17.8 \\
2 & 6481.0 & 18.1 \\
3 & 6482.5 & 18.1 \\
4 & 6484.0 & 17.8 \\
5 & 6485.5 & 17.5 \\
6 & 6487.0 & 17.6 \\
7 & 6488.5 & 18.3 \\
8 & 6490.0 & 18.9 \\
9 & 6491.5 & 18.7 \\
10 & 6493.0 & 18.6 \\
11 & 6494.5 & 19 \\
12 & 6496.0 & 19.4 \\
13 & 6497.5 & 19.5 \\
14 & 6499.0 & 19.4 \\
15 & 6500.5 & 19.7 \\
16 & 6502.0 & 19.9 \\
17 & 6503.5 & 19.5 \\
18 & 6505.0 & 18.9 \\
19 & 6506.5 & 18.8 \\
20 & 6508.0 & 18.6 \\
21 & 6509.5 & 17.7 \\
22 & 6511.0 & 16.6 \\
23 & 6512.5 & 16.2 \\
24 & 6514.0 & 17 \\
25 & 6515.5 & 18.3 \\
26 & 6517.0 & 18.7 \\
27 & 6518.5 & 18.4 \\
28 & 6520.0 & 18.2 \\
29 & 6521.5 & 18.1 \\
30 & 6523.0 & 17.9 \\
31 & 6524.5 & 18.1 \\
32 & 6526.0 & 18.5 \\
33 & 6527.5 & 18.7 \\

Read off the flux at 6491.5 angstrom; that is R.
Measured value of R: 18.7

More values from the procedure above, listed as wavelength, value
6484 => 17.8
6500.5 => 19.7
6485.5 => 17.5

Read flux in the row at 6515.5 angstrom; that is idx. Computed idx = 18.3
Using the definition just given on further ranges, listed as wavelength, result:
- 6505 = 18.9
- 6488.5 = 18.3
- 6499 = 19.4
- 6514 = 17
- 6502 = 19.9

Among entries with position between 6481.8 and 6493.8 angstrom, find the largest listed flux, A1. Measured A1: 18.9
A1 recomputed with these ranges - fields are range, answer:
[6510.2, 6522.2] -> 18.7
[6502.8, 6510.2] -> 19.5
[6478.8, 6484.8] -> 18.1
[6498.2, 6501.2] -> 19.7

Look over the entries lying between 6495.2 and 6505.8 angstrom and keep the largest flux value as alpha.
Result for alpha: 19.9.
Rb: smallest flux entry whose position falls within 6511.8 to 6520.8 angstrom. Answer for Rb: 16.2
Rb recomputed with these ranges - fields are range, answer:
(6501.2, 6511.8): 16.6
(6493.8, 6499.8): 19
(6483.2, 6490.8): 17.5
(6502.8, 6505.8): 18.9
